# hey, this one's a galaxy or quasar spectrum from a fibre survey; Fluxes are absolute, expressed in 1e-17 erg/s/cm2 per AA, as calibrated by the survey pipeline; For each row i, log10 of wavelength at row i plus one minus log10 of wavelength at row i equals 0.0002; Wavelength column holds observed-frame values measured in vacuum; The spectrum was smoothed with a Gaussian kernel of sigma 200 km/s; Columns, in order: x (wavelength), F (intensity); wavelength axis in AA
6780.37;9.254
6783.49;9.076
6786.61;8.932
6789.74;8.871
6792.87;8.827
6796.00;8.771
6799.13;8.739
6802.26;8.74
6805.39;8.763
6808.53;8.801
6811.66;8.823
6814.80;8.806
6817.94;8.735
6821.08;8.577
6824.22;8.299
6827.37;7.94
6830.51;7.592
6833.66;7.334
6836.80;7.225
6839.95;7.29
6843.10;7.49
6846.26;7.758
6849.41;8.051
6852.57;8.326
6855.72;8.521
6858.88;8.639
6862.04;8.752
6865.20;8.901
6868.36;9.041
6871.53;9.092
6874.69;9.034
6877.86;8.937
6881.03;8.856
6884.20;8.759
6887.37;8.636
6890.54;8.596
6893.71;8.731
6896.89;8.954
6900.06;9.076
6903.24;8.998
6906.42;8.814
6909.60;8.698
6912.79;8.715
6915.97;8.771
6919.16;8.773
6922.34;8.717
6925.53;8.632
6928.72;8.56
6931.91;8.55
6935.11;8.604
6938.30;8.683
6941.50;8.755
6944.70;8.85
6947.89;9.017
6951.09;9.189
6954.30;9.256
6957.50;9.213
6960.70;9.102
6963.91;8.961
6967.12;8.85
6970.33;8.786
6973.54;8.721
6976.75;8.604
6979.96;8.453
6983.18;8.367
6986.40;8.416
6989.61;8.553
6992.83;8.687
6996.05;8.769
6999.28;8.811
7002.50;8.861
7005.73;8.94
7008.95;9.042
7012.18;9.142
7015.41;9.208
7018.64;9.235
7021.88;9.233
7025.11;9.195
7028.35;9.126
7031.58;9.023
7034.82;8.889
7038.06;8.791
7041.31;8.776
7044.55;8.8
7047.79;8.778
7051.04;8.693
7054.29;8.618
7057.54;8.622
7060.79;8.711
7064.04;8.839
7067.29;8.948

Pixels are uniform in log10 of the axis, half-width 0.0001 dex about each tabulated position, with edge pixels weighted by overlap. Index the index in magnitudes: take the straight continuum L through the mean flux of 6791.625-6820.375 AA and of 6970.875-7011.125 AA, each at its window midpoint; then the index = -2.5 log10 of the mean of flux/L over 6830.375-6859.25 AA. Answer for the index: 0.13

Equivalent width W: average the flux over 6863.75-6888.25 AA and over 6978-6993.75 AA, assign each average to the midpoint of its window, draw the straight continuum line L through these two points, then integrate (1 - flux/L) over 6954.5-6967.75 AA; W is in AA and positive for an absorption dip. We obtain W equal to -0.74 AA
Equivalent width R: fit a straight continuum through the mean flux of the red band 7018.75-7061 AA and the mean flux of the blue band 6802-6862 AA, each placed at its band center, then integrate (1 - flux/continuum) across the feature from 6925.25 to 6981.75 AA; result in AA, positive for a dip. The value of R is -1.5 AA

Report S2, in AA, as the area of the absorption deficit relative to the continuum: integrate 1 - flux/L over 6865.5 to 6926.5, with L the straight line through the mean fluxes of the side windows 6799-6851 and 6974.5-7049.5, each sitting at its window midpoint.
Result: -3.0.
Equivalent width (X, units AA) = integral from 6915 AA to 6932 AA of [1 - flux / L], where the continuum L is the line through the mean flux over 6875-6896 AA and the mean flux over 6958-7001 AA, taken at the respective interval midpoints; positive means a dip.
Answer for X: 0.1 AA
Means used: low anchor 8.78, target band 8.68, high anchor 8.71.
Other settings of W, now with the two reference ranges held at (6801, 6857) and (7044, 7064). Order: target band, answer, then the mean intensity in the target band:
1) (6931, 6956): -1.3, 8.87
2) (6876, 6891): -0.9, 8.77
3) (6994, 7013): -0.7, 8.91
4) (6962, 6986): -0.4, 8.67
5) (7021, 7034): -0.7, 9.13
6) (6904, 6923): -0.9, 8.76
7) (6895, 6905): -0.8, 9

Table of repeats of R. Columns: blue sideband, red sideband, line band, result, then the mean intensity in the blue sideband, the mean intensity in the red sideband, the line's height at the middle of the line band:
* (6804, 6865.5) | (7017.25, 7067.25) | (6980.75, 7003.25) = 0.3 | 8.22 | 8.89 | 8.73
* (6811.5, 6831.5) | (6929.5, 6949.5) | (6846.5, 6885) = -0.9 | 8.39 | 8.74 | 8.52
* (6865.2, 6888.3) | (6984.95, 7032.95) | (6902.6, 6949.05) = 1.0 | 8.91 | 8.95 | 8.93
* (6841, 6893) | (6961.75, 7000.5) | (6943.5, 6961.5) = -1.0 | 8.58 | 8.67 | 8.64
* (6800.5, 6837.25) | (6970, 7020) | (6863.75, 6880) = -1.0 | 8.34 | 8.79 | 8.47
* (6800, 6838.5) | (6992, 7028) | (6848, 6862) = 0.0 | 8.31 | 9.02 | 8.44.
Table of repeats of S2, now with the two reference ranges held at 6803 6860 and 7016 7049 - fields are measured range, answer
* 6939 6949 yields -0.3 AA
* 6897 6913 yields -0.8 AA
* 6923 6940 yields -0.1 AA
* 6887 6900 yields -0.5 AA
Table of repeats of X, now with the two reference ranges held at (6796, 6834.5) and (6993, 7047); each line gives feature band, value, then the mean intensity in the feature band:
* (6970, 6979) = 0.19 AA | 8.68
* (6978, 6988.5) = 0.54 AA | 8.43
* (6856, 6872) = -0.47 AA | 8.84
